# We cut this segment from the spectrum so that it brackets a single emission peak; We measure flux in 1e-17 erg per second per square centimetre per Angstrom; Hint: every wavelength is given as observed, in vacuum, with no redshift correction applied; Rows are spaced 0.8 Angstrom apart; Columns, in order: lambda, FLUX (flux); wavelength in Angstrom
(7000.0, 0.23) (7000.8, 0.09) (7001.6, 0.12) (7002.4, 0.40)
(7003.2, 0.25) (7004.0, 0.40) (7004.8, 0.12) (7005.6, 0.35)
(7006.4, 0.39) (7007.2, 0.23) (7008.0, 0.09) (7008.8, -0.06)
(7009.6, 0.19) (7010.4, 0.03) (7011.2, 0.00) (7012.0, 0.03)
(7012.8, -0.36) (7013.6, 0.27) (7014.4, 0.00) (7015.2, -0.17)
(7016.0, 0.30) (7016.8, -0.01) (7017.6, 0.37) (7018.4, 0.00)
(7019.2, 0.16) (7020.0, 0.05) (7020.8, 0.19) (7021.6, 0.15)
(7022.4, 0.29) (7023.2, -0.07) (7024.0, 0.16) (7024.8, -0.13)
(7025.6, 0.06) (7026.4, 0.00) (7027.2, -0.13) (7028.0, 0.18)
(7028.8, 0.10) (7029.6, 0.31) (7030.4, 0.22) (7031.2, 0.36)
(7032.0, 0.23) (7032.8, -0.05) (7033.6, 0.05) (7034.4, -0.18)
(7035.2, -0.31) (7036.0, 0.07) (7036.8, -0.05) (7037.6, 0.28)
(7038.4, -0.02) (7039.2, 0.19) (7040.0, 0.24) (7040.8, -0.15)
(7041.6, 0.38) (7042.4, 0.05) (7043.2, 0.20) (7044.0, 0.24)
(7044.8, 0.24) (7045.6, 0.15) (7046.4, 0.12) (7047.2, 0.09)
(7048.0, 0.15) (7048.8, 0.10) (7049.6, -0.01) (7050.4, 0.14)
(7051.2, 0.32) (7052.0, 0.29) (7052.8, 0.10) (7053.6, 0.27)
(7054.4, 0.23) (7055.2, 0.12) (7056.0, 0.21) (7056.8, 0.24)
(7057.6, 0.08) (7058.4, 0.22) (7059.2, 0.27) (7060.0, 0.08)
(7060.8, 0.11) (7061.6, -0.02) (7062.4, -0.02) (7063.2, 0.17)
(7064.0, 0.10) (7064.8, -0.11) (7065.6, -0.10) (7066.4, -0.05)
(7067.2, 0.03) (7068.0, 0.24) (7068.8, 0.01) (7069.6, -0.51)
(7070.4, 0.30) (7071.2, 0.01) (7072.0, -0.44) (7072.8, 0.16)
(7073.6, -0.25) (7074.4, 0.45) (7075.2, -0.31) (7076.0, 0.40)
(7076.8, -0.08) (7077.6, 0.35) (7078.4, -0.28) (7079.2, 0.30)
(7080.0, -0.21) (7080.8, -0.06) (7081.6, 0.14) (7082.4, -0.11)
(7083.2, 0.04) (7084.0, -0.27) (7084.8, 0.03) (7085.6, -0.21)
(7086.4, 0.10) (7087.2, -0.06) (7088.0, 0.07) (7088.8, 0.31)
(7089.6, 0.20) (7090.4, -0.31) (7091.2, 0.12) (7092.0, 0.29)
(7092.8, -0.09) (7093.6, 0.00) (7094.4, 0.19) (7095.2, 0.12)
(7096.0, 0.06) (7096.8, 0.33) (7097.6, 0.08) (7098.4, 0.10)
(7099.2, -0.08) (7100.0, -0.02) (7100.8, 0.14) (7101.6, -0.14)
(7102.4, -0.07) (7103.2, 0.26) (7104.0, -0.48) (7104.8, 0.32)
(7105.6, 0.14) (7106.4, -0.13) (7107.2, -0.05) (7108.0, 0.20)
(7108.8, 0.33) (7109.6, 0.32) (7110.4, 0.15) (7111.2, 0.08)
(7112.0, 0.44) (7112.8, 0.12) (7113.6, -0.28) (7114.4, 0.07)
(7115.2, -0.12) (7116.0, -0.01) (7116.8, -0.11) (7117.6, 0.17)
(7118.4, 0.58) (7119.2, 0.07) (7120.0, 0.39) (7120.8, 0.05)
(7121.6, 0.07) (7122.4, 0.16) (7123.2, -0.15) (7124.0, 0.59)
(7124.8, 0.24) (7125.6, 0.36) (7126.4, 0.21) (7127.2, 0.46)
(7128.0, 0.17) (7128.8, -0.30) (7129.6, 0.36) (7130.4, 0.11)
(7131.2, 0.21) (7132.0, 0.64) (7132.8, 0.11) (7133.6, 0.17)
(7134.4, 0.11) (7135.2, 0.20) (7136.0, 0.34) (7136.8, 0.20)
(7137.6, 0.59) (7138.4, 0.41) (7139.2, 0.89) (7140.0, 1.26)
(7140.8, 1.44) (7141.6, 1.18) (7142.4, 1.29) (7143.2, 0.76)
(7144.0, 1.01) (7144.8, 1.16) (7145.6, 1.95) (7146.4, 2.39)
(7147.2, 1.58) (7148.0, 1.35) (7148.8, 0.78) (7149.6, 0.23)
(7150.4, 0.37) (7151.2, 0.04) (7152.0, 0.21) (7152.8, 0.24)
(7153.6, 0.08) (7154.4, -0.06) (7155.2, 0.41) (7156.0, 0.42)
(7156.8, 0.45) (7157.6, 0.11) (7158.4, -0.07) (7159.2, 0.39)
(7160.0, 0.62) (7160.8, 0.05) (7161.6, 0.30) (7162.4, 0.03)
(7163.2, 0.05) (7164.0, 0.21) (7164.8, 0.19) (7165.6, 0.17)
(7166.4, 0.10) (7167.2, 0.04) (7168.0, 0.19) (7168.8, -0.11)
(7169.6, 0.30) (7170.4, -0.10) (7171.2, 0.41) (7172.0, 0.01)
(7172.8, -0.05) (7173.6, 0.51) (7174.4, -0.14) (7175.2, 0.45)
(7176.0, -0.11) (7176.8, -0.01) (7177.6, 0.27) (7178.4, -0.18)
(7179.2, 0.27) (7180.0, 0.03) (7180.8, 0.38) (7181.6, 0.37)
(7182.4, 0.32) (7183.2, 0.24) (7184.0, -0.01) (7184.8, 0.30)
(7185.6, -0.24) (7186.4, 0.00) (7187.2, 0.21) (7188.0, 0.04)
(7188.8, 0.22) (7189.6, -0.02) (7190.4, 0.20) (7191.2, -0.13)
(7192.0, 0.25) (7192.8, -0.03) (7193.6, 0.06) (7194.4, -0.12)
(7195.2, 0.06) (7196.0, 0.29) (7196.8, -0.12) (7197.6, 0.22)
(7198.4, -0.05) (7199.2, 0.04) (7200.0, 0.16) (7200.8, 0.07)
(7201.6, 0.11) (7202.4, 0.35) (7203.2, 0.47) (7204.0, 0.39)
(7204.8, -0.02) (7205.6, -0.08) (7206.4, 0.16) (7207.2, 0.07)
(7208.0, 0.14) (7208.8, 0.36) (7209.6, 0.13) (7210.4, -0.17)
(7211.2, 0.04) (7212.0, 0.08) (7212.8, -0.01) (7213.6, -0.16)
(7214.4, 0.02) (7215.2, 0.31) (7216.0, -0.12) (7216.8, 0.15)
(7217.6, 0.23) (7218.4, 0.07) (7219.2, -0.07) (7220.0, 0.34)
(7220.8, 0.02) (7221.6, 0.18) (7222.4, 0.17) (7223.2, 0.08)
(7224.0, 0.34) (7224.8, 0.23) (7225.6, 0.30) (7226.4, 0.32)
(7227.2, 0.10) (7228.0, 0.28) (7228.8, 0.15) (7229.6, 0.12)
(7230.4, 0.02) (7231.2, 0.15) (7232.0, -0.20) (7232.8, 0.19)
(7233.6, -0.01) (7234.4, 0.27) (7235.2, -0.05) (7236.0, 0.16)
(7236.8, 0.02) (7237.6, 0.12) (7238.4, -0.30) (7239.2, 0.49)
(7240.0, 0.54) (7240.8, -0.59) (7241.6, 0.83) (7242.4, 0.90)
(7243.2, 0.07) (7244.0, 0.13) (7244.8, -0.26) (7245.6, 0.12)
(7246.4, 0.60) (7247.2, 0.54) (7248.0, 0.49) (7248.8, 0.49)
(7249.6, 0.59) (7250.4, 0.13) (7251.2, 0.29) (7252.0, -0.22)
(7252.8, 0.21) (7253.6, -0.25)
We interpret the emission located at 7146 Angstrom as [O II]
